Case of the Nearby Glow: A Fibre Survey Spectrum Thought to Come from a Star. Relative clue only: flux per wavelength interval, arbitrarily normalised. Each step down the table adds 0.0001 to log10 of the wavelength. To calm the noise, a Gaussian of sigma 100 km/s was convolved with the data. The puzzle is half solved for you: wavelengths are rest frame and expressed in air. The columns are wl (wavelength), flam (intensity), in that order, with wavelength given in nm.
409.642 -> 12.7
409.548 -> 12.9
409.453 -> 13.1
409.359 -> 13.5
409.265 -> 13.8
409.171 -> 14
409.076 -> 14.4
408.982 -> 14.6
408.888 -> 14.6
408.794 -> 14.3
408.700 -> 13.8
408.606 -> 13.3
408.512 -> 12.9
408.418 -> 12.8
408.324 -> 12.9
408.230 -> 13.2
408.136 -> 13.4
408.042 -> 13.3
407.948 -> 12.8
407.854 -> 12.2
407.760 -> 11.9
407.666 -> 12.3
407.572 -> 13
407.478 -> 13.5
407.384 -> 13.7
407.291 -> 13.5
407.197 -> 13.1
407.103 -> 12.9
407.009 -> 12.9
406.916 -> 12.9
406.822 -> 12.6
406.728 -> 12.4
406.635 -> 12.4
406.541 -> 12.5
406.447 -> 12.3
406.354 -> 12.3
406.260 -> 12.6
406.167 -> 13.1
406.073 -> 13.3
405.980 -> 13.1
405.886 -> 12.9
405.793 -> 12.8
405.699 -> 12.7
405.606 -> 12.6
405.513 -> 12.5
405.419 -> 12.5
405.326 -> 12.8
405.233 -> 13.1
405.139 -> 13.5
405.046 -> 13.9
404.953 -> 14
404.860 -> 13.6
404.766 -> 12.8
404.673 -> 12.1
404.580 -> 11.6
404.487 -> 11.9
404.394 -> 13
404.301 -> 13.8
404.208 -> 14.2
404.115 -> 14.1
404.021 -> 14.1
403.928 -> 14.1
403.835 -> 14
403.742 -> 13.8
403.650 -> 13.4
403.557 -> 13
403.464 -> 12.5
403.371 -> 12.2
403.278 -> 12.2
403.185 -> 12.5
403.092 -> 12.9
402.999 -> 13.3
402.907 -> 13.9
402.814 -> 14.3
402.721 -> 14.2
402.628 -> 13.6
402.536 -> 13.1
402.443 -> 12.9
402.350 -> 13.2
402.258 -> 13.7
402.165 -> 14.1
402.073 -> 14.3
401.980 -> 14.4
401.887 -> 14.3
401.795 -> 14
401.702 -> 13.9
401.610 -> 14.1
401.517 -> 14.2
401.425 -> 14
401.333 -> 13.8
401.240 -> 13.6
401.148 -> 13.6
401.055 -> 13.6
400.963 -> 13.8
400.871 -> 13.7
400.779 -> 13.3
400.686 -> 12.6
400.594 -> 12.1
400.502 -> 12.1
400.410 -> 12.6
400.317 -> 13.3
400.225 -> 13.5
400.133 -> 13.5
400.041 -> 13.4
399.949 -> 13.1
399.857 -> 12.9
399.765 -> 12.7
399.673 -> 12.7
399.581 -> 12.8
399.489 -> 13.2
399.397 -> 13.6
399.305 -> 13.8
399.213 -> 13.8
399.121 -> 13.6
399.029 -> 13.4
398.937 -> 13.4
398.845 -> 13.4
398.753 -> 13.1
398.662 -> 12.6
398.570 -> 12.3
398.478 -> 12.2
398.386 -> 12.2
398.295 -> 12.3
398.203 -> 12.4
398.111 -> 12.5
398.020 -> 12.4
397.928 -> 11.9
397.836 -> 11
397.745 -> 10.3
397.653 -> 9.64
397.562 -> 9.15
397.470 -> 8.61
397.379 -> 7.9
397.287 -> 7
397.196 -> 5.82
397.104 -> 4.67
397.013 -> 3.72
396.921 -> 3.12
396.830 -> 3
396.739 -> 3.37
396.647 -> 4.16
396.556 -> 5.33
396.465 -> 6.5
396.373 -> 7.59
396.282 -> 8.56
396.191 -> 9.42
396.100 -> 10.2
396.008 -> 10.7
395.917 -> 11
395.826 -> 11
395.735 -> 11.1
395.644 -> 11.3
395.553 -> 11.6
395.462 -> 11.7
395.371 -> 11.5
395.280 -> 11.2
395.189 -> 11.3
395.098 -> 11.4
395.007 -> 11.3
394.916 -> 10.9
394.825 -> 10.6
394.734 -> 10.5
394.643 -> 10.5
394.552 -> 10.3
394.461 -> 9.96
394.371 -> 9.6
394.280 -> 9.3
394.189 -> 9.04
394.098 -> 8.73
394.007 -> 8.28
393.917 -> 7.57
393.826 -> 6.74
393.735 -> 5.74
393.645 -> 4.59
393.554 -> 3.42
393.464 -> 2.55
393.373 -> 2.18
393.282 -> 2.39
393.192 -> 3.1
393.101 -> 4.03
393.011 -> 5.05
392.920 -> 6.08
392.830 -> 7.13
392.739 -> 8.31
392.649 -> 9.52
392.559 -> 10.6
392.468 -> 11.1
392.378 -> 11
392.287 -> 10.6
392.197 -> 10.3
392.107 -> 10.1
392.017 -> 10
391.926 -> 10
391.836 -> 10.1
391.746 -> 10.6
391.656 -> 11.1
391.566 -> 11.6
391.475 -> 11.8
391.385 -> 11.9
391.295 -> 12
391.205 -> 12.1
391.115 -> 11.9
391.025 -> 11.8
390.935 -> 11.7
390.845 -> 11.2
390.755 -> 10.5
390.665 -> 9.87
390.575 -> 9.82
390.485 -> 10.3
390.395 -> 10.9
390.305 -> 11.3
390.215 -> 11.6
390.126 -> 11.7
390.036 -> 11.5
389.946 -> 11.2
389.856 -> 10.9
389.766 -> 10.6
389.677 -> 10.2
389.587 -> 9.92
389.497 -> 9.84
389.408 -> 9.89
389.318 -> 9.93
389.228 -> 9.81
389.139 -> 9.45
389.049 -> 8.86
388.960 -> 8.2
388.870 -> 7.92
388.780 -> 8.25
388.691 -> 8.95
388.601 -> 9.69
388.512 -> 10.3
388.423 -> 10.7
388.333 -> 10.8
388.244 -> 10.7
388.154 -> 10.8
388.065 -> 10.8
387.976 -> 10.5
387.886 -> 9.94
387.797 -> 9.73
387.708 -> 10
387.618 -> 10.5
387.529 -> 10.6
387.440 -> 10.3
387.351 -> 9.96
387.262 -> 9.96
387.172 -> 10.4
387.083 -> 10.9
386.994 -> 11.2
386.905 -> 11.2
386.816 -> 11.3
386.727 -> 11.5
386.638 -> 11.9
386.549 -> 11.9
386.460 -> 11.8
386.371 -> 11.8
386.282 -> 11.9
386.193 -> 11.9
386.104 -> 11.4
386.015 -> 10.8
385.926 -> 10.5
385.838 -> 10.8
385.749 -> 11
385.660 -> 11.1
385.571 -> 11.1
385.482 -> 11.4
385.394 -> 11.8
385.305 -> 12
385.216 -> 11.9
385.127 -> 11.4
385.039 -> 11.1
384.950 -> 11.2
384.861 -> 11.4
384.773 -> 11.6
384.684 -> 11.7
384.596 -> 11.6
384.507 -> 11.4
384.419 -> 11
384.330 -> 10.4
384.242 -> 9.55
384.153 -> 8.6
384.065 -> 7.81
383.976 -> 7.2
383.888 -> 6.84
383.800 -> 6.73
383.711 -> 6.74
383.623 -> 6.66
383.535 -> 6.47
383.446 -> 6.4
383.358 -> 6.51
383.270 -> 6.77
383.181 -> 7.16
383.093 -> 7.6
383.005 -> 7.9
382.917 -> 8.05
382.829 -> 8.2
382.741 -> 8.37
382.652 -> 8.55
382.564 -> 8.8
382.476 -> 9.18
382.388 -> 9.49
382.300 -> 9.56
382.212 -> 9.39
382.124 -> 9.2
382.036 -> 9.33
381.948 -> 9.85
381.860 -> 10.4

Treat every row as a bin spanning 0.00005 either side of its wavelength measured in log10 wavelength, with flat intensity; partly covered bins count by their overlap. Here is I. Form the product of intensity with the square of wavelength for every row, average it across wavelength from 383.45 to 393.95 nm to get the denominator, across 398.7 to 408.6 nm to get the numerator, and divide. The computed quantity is 1.5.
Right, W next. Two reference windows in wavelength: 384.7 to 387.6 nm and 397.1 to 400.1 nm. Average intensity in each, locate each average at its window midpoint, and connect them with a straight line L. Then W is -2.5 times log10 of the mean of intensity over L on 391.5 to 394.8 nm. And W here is 0.38 mag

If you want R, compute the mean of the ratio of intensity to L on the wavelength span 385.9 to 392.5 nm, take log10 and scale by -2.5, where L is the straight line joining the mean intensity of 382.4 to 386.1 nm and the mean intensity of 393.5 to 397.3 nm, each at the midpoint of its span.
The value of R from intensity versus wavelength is -0.19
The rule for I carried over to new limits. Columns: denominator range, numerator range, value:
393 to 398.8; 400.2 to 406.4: 1.59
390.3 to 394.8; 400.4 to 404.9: 1.57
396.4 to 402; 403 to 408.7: 1.17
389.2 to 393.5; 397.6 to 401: 1.38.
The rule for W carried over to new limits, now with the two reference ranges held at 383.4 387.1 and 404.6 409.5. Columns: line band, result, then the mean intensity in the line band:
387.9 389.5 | 0.114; 9.74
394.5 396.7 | 0.172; 9.96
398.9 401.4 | -0.086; 13.2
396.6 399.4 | 0.203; 9.96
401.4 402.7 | -0.114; 13.8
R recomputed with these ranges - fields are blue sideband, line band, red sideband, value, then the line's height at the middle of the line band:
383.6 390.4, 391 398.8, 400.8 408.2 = 0.27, 11.7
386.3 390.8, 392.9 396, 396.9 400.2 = 0.28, 10.9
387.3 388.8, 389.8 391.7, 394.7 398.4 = -0.14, 9.88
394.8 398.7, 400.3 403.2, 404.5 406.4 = -0.19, 11.4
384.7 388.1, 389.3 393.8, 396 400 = 0.15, 10.7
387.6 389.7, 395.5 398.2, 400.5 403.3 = 0.39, 12.1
